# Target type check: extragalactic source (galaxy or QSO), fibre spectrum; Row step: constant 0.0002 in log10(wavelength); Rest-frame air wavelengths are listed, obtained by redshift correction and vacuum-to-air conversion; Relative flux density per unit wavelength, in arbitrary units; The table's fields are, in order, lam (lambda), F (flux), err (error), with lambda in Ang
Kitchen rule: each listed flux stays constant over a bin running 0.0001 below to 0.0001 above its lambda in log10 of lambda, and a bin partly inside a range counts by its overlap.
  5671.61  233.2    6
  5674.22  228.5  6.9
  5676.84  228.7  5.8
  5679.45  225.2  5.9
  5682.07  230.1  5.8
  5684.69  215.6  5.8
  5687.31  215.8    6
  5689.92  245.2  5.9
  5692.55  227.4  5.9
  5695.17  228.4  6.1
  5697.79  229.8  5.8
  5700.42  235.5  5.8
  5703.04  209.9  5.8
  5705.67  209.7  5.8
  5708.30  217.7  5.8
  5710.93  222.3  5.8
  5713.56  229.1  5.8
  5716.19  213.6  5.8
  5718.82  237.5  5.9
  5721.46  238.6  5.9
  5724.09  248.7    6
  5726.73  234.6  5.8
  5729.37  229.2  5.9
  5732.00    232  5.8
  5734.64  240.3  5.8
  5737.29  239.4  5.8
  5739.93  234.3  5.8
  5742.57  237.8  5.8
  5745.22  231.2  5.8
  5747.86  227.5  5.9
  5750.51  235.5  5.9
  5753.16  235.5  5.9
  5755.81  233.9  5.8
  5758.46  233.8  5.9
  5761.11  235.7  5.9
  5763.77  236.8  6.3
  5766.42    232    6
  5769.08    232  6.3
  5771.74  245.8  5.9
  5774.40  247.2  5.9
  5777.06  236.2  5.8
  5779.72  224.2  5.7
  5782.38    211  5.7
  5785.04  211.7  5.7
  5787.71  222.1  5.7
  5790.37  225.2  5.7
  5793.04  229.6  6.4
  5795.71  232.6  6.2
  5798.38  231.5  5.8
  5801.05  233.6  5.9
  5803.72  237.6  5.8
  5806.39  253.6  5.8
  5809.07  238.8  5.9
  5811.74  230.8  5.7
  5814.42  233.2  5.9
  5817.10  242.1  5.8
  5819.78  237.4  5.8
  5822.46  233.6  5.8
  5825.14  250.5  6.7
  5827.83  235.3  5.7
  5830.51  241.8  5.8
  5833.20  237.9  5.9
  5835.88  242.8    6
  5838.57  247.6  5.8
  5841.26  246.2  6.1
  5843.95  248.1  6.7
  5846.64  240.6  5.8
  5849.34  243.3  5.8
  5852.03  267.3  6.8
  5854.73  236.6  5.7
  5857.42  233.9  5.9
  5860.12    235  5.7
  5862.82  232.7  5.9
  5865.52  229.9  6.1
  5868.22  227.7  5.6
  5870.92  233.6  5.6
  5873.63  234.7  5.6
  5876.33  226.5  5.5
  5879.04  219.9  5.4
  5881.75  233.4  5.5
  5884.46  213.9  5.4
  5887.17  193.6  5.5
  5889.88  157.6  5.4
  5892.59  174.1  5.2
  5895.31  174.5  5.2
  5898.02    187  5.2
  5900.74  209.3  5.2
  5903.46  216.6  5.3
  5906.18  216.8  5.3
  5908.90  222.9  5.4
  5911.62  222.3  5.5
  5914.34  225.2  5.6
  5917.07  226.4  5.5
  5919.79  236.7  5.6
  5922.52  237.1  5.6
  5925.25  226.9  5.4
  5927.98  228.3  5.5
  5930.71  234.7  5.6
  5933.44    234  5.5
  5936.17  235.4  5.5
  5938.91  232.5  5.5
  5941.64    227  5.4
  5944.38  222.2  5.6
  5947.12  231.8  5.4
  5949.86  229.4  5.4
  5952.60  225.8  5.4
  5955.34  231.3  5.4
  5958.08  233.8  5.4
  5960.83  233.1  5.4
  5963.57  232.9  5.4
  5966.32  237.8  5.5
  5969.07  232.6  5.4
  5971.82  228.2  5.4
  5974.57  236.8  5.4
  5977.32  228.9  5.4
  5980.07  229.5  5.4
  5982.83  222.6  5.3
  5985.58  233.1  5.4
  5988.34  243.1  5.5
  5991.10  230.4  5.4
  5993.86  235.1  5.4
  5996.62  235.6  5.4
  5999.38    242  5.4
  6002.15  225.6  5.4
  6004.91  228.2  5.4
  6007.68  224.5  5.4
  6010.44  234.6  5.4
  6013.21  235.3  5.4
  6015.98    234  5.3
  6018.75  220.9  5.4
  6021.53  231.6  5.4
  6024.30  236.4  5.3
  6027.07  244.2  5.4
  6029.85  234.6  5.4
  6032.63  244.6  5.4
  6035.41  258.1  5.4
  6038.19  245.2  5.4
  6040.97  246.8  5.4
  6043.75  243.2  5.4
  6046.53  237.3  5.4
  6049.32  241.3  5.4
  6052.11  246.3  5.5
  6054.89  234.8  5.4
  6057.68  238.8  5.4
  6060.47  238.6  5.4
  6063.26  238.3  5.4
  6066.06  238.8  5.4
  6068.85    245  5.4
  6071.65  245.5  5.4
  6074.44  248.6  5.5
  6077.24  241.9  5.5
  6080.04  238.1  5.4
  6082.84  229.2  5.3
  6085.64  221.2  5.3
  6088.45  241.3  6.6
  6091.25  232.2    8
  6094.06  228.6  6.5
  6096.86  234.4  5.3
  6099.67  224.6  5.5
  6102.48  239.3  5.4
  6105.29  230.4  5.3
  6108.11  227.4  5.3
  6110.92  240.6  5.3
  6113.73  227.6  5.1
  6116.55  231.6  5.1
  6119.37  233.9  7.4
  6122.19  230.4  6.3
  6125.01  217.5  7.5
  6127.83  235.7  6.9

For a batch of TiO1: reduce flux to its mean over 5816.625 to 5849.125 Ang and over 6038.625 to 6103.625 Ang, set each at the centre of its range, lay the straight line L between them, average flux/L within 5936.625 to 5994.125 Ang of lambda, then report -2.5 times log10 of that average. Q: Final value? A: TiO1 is 0.04 mag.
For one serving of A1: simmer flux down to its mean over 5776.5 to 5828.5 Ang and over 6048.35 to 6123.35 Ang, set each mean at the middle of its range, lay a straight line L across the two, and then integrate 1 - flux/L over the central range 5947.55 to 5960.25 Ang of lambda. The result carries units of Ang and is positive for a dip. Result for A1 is 0.2 Ang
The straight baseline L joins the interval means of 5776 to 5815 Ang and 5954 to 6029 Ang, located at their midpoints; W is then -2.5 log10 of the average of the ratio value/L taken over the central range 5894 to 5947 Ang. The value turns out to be 0.05 mag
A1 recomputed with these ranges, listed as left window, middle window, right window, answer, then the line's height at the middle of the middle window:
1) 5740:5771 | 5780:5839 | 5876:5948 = -1.6 Ang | 228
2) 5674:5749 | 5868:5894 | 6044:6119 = 2.4 Ang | 232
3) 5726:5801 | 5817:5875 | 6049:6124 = -1.7 Ang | 233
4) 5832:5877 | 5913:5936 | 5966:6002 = 0.4 Ang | 236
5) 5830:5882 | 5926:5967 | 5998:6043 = 1.1 Ang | 237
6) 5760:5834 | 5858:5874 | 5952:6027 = 0.1 Ang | 234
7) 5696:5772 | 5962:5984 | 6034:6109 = 0.5 Ang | 236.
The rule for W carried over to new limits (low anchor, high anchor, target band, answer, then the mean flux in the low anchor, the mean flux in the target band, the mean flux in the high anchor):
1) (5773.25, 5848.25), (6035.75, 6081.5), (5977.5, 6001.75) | 0.03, 236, 233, 242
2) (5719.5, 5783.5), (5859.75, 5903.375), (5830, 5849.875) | -0.12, 235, 244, 211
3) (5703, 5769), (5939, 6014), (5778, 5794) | 0.05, 232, 221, 232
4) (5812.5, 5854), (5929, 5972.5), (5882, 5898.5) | 0.26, 243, 187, 231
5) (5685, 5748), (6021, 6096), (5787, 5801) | 0.01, 230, 229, 240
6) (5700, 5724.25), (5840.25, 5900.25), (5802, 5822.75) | -0.07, 225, 239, 222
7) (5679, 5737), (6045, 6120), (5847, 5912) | 0.06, 228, 219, 236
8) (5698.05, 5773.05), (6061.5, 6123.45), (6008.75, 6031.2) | 0.00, 232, 234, 235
